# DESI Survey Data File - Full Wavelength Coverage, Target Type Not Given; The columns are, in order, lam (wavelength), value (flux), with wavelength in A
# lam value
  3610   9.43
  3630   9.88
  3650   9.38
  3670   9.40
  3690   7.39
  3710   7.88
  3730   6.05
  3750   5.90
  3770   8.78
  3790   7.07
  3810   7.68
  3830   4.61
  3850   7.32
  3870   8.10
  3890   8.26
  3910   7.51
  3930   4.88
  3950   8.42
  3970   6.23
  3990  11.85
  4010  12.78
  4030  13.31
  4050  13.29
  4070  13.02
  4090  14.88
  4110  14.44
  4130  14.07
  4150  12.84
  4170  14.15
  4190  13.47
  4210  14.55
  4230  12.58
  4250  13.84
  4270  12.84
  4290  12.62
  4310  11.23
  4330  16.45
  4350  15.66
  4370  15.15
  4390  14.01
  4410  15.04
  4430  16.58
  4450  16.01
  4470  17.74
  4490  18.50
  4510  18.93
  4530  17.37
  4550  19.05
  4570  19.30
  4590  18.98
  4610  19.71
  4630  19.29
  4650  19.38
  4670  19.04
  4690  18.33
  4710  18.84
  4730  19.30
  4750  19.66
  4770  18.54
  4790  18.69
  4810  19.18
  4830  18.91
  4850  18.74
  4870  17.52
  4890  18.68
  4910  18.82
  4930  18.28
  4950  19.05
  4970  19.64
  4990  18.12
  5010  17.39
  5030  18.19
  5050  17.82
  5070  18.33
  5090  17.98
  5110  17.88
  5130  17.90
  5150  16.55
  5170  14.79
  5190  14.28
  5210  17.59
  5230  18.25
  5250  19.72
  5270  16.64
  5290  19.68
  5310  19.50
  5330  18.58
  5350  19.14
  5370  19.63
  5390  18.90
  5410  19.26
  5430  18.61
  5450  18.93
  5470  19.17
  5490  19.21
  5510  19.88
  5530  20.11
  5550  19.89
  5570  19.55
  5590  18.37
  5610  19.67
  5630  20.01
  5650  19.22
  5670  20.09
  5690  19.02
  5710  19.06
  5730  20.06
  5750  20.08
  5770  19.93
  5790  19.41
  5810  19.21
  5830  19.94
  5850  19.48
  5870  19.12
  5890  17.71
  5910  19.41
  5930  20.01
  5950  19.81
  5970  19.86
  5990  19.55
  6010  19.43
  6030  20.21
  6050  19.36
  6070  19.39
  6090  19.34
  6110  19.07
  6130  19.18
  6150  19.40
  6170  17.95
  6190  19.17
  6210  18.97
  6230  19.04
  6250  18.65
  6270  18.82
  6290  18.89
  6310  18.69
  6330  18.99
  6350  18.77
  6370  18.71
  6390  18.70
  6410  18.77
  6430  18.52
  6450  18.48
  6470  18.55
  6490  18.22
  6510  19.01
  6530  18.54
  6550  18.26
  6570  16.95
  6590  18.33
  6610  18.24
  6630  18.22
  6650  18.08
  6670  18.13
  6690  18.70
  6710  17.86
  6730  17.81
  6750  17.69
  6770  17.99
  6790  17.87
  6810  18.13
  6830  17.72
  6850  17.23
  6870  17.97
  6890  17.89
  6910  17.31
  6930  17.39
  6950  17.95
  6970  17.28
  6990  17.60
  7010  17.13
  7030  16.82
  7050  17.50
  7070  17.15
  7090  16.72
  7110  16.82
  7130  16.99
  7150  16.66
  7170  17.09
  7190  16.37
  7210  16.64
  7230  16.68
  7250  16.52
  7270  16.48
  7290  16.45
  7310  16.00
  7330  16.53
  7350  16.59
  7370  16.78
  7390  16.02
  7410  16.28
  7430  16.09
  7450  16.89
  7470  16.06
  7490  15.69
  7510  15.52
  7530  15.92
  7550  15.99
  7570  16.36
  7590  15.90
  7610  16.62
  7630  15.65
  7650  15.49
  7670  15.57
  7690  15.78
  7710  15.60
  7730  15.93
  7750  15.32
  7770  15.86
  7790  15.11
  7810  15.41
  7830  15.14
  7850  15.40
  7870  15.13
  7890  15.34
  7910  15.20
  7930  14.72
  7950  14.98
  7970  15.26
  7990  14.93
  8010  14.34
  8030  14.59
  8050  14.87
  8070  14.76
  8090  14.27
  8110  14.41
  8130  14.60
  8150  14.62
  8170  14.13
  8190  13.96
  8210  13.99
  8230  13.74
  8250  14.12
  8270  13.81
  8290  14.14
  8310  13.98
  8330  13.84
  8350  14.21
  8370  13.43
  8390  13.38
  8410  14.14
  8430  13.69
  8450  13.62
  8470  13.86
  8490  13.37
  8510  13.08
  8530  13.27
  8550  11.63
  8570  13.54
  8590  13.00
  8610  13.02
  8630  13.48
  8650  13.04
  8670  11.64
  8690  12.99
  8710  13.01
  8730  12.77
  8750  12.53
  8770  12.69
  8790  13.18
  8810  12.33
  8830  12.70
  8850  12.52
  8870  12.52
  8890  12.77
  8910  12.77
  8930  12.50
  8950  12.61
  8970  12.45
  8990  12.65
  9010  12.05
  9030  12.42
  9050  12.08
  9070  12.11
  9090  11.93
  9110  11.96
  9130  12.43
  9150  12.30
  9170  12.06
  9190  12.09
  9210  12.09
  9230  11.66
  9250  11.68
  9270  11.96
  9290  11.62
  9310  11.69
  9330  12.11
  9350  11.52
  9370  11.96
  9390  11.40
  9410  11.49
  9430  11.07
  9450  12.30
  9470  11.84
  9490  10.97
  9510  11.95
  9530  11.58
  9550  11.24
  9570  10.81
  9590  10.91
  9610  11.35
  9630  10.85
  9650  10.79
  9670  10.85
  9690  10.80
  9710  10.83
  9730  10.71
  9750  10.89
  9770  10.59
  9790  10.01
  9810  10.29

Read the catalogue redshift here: 0.00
